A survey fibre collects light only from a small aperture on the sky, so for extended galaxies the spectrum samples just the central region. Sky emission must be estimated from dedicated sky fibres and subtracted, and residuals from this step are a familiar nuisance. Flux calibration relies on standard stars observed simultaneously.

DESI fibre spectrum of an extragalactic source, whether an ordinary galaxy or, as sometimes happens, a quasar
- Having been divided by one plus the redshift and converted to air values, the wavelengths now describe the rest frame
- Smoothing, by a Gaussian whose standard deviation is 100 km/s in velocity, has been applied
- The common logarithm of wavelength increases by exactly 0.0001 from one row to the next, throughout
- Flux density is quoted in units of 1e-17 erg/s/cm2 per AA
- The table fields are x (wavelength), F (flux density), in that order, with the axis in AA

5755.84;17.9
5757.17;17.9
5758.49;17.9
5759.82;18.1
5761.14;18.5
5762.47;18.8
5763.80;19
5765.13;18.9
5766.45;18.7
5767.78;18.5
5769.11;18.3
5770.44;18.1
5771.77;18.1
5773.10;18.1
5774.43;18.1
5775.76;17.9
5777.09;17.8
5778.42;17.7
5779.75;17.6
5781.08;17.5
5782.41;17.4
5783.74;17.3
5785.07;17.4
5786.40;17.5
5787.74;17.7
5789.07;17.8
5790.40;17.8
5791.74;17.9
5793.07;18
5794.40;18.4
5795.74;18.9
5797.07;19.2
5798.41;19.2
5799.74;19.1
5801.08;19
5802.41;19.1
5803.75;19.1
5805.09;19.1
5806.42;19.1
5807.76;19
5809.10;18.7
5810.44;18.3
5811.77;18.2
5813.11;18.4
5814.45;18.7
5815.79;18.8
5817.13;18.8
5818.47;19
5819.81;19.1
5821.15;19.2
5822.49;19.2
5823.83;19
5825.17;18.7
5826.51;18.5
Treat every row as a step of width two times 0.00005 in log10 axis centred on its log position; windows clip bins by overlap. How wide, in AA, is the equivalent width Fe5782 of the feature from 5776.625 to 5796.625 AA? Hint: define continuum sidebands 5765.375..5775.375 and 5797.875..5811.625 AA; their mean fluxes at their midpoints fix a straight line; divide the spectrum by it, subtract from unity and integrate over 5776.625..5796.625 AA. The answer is 0.9 AA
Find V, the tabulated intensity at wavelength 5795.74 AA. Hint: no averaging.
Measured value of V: 18.9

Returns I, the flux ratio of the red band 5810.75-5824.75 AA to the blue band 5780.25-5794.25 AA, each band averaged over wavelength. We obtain 1.07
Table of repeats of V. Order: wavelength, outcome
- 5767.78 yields 18.5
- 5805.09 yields 19.1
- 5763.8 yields 19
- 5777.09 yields 17.8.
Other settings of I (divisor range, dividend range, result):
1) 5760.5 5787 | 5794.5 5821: 1.05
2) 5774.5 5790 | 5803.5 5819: 1.06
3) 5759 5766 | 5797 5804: 1.02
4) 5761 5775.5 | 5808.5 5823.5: 1.02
